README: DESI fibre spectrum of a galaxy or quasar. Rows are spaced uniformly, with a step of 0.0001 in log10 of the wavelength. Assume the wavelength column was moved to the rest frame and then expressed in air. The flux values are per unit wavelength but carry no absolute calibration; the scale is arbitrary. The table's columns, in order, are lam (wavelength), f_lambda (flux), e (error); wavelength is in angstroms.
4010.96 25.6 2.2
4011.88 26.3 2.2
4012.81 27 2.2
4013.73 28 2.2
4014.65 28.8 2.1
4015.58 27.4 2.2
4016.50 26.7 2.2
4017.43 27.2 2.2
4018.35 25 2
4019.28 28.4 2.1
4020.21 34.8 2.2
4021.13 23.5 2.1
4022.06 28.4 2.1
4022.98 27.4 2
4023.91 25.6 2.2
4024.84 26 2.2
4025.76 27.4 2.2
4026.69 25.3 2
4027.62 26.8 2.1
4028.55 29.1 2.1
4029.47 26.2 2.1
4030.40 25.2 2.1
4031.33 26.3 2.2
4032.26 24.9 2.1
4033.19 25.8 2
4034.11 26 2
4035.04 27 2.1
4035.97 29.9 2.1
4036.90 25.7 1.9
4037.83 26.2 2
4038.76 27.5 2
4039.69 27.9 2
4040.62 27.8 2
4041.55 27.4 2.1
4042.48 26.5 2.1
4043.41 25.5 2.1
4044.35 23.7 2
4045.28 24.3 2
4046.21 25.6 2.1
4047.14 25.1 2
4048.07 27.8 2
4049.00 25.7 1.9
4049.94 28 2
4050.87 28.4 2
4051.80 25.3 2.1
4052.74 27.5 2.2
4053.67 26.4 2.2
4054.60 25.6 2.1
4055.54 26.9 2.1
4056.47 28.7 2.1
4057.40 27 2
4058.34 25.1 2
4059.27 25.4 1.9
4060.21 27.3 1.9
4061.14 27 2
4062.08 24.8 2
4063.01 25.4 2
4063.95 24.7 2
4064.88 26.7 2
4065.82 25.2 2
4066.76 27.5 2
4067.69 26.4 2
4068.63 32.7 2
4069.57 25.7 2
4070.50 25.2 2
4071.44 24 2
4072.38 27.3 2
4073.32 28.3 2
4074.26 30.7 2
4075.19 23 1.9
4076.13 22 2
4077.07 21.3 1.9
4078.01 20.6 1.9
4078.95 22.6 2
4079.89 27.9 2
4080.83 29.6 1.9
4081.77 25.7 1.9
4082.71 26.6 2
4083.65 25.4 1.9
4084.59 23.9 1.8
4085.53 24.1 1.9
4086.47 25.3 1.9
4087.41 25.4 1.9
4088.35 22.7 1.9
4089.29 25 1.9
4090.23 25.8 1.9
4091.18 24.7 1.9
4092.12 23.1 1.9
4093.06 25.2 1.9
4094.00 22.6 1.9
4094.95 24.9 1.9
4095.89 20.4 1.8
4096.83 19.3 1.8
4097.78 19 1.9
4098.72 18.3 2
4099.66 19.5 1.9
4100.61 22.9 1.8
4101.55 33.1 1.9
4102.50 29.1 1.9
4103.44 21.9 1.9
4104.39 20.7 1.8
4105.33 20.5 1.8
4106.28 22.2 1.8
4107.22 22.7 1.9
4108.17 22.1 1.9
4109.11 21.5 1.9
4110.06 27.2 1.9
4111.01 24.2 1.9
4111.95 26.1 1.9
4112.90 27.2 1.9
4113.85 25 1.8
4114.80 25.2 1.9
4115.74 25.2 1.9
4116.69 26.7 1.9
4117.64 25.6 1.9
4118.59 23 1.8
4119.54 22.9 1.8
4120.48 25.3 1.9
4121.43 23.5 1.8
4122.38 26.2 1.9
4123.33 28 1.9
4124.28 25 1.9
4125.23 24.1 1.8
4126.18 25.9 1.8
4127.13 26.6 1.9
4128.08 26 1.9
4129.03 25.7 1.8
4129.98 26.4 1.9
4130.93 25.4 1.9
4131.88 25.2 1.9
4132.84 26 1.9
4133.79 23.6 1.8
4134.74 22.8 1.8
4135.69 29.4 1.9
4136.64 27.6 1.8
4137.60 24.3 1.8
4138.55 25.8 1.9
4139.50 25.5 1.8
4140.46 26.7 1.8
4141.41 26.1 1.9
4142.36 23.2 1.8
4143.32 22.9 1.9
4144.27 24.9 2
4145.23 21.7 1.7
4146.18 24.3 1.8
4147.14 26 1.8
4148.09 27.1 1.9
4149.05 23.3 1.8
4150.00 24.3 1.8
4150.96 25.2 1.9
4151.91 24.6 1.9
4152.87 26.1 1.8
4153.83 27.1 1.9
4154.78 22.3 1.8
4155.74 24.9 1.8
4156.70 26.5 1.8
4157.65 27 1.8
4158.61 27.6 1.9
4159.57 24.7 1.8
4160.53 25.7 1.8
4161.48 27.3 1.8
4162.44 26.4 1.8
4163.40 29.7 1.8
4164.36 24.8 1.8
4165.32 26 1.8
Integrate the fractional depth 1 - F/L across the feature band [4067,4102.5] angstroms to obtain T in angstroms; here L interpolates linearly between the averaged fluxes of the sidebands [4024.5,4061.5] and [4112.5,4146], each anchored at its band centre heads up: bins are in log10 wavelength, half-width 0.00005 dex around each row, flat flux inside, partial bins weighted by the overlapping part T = 1.7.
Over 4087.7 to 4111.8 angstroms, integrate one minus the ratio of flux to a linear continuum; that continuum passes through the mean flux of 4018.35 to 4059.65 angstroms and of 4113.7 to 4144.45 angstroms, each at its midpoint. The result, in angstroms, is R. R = 2.4 angstroms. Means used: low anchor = 26.7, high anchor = 25.3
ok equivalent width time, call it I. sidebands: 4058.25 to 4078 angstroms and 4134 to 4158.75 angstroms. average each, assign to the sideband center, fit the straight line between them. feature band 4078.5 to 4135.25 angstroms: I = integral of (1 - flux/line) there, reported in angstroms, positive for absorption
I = 2.4 angstroms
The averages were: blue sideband 25.9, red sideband 25.2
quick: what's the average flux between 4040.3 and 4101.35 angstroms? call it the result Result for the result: 25.2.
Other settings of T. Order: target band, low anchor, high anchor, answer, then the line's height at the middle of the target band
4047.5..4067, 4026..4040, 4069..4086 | -0.44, 25.9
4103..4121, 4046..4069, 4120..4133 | 1.32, 25.9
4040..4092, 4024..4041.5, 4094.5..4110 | -2.50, 24.7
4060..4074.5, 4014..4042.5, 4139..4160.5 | -0.17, 26.4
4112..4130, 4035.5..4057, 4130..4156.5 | 0.00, 25.4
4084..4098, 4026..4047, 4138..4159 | 1.22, 25.8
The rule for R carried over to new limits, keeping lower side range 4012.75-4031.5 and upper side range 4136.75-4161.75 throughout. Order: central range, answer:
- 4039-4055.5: 0.2 angstroms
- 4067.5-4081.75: 0.3 angstroms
